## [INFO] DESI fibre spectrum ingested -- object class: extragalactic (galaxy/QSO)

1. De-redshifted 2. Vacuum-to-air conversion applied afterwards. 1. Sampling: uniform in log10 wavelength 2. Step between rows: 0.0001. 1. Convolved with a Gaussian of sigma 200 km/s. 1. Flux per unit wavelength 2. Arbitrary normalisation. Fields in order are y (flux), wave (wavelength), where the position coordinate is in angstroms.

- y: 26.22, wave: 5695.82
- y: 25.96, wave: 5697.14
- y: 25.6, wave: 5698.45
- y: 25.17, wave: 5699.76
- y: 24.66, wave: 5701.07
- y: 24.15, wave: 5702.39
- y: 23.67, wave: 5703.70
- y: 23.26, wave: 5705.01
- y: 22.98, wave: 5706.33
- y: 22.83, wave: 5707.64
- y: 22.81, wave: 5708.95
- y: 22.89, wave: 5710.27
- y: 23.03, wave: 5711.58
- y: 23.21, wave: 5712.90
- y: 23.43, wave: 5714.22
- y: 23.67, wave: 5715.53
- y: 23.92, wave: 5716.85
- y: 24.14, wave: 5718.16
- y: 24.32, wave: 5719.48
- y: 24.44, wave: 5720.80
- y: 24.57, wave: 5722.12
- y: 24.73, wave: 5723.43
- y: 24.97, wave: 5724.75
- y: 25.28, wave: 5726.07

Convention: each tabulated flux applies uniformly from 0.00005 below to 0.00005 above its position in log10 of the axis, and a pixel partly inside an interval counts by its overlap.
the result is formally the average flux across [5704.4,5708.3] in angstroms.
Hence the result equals 23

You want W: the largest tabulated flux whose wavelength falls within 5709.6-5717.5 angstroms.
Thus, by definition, 23.92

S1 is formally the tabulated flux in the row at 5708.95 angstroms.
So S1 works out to 22.81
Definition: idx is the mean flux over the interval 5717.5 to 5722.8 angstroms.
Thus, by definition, 24.4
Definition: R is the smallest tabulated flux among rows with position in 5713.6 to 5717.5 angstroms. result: 23.43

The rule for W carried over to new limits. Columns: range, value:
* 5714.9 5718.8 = 24.14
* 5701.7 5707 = 24.15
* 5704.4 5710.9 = 23.26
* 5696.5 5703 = 25.96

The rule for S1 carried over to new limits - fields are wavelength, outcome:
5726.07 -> 25.28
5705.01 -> 23.26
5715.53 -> 23.67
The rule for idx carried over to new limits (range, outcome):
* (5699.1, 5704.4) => 24.4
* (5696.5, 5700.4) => 25.6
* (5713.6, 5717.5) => 23.7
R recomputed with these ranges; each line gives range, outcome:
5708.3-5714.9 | 22.81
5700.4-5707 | 22.98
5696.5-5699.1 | 25.6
